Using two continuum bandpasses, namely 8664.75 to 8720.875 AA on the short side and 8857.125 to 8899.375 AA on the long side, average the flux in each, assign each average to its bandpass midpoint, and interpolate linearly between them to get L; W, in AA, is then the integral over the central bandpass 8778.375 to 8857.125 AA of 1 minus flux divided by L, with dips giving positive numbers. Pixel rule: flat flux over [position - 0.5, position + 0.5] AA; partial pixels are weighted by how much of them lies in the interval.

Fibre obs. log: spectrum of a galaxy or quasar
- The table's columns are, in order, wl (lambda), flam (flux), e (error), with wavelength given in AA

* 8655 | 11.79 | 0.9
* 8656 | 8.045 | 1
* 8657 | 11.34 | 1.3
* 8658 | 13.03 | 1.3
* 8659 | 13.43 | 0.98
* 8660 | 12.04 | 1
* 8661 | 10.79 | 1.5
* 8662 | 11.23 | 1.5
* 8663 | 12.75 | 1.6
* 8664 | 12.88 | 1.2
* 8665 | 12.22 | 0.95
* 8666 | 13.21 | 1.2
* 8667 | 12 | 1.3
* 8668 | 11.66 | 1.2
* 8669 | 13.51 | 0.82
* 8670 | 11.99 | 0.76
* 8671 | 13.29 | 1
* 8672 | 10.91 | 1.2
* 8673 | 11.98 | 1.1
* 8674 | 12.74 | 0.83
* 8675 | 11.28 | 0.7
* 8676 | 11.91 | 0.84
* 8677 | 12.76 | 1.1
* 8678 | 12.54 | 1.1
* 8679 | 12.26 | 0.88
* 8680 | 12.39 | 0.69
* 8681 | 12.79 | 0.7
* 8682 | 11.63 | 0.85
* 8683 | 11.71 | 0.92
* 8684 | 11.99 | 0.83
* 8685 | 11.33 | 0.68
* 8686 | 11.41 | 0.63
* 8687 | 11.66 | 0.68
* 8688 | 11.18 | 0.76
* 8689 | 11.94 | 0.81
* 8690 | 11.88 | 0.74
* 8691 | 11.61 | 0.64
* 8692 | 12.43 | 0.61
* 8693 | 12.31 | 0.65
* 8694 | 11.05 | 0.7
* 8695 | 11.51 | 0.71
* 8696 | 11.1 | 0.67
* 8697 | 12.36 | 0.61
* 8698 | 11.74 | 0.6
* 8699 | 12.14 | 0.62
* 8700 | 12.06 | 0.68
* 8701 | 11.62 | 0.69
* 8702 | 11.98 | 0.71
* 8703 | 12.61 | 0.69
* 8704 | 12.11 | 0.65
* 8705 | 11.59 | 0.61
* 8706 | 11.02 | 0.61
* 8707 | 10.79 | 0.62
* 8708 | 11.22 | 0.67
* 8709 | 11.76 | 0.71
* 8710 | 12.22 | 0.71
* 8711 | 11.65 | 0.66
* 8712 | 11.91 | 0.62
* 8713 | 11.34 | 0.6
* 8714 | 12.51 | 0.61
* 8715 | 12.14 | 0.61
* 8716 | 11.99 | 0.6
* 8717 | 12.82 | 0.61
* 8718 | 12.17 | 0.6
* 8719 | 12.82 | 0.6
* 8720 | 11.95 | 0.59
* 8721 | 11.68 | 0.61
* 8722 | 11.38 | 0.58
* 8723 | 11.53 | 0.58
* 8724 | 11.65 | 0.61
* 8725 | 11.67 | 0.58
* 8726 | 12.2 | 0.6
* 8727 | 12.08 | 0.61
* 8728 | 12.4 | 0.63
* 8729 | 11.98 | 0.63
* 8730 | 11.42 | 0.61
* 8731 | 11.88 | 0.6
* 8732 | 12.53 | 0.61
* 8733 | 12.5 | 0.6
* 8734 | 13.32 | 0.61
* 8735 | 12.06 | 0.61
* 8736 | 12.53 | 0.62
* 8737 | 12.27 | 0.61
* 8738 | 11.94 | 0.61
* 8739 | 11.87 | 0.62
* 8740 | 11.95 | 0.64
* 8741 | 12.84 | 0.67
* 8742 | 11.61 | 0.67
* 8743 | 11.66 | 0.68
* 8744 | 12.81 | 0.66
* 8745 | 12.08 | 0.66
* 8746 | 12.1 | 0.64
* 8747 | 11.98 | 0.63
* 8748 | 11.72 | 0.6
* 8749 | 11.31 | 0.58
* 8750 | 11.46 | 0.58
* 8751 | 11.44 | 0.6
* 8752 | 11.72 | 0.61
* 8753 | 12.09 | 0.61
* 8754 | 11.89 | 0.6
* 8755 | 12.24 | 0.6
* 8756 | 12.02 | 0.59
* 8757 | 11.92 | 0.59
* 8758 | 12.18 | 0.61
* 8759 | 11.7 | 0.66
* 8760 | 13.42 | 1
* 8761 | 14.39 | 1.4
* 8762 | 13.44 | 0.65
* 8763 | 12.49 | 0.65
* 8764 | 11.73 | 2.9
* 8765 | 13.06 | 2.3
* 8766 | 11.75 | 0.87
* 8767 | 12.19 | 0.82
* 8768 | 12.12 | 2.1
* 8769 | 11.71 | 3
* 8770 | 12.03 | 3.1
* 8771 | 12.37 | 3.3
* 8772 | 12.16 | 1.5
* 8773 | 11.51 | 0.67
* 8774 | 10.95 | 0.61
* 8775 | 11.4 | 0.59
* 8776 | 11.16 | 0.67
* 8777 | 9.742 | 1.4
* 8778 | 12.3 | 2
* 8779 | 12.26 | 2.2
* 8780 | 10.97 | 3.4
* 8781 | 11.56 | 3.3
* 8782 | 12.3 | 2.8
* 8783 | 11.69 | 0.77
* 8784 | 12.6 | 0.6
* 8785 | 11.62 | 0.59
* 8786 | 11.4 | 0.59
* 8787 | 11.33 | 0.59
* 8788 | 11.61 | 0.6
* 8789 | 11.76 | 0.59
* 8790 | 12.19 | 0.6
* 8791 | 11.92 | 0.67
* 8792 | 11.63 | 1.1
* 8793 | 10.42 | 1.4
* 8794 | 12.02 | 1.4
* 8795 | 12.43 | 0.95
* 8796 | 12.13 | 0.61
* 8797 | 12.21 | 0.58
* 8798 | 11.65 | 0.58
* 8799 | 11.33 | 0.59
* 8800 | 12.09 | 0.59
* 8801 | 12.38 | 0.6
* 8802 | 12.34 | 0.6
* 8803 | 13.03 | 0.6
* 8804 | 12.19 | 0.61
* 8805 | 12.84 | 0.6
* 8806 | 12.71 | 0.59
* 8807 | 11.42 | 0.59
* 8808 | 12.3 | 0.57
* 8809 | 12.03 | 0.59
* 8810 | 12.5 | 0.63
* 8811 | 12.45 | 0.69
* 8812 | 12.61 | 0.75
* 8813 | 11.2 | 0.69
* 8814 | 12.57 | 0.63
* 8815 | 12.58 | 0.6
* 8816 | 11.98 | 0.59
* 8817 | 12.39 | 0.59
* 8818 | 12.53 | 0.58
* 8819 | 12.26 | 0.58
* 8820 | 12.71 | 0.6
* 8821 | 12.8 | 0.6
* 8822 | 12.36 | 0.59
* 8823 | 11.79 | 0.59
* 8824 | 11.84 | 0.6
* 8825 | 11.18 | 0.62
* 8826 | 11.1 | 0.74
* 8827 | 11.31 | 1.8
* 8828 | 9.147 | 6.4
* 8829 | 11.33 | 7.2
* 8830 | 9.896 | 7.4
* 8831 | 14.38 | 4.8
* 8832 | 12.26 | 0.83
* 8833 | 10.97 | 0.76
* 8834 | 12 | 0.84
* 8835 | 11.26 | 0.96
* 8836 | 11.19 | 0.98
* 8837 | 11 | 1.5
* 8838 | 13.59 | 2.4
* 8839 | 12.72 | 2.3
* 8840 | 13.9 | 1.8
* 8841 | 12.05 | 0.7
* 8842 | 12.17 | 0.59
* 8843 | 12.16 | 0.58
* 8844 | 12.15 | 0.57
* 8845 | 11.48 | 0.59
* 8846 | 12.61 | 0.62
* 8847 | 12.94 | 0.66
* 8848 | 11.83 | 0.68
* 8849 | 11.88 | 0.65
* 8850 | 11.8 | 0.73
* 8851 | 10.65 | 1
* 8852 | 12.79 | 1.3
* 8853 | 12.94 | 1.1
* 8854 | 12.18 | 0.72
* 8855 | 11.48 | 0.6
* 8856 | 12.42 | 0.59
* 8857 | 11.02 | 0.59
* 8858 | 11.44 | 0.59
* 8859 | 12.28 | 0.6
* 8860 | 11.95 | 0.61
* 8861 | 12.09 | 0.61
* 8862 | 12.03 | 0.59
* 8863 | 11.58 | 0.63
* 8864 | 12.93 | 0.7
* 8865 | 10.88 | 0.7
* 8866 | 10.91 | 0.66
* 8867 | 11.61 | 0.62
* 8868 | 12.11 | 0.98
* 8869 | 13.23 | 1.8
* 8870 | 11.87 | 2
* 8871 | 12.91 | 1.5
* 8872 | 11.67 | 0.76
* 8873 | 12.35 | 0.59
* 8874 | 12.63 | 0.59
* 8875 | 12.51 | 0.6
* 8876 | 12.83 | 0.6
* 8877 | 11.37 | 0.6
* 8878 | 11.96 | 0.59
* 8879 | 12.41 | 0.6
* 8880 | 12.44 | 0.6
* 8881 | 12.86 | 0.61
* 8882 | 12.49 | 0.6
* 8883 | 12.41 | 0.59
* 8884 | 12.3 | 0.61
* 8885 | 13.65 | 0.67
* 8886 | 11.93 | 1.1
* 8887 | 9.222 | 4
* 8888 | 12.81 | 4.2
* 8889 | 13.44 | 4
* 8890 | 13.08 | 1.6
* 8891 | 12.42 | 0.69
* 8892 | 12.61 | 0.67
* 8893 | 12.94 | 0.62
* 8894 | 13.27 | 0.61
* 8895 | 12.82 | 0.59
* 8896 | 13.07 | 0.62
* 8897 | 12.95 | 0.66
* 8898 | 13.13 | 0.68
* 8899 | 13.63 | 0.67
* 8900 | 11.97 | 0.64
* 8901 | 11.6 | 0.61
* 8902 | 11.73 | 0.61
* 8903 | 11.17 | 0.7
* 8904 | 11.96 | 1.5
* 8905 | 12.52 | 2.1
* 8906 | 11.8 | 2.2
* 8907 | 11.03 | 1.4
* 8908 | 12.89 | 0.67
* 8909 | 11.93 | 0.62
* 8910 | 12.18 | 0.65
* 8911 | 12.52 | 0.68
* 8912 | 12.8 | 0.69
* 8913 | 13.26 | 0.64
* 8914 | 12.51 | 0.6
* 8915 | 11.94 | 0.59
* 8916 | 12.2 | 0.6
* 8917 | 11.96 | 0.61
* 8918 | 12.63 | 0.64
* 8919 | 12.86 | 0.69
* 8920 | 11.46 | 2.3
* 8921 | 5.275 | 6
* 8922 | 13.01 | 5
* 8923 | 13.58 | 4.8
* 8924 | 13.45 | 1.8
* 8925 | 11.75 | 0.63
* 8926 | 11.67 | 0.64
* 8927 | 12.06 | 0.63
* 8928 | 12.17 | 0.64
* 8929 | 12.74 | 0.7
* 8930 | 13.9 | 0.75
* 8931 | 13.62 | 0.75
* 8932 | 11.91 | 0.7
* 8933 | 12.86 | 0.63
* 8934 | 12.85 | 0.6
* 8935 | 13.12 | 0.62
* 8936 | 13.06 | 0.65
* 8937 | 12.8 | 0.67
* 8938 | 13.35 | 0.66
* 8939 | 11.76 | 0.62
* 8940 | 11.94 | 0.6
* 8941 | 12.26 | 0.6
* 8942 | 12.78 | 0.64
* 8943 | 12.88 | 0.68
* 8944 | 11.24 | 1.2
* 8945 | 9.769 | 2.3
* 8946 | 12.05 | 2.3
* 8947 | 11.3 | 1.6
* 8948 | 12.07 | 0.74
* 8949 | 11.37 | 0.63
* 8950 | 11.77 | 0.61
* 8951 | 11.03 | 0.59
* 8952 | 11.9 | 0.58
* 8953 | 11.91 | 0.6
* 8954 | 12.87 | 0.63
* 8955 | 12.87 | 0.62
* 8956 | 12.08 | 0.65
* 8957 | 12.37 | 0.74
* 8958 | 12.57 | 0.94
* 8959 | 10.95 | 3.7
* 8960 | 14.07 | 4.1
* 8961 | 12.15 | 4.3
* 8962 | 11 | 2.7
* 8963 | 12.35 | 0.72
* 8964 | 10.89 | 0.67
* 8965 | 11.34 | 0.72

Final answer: 1.5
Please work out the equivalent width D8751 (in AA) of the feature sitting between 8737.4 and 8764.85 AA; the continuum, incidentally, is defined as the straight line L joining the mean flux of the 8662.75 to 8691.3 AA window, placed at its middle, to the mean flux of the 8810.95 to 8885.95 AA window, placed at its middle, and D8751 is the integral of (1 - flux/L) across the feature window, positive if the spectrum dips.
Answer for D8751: -0.1 AA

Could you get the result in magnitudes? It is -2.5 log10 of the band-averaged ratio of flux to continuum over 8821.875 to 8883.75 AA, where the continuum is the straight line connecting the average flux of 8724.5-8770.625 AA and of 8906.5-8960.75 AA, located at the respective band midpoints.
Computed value 0.02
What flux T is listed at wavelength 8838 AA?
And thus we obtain 13.59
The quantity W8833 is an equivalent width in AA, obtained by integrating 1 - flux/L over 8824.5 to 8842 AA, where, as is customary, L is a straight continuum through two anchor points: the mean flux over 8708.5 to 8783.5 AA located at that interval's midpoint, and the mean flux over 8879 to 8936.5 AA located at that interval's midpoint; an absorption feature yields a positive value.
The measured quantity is 0.7 AA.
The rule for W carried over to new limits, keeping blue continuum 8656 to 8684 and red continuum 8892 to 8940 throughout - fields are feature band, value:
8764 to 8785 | 0.8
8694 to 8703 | 0.3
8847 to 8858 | 0.3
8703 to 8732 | 0.8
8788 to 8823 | 0.3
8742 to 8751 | 0.3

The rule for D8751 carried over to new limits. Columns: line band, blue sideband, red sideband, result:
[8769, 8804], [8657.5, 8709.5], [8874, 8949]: 1.0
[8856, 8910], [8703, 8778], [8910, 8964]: -0.5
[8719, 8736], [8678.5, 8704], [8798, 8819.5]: -0.1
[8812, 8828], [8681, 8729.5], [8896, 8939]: 0.2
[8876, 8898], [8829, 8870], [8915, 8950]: -0.8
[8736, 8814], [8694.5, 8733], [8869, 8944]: 0.2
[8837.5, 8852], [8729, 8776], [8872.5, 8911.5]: 0.0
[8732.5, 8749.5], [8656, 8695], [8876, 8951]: -0.1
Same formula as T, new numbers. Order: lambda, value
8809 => 12.03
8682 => 11.63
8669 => 13.51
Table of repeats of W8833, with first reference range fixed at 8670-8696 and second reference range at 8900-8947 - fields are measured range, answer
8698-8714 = 0.25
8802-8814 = -0.25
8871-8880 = -0.10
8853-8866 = 0.27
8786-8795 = 0.29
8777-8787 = 0.25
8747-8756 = 0.18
